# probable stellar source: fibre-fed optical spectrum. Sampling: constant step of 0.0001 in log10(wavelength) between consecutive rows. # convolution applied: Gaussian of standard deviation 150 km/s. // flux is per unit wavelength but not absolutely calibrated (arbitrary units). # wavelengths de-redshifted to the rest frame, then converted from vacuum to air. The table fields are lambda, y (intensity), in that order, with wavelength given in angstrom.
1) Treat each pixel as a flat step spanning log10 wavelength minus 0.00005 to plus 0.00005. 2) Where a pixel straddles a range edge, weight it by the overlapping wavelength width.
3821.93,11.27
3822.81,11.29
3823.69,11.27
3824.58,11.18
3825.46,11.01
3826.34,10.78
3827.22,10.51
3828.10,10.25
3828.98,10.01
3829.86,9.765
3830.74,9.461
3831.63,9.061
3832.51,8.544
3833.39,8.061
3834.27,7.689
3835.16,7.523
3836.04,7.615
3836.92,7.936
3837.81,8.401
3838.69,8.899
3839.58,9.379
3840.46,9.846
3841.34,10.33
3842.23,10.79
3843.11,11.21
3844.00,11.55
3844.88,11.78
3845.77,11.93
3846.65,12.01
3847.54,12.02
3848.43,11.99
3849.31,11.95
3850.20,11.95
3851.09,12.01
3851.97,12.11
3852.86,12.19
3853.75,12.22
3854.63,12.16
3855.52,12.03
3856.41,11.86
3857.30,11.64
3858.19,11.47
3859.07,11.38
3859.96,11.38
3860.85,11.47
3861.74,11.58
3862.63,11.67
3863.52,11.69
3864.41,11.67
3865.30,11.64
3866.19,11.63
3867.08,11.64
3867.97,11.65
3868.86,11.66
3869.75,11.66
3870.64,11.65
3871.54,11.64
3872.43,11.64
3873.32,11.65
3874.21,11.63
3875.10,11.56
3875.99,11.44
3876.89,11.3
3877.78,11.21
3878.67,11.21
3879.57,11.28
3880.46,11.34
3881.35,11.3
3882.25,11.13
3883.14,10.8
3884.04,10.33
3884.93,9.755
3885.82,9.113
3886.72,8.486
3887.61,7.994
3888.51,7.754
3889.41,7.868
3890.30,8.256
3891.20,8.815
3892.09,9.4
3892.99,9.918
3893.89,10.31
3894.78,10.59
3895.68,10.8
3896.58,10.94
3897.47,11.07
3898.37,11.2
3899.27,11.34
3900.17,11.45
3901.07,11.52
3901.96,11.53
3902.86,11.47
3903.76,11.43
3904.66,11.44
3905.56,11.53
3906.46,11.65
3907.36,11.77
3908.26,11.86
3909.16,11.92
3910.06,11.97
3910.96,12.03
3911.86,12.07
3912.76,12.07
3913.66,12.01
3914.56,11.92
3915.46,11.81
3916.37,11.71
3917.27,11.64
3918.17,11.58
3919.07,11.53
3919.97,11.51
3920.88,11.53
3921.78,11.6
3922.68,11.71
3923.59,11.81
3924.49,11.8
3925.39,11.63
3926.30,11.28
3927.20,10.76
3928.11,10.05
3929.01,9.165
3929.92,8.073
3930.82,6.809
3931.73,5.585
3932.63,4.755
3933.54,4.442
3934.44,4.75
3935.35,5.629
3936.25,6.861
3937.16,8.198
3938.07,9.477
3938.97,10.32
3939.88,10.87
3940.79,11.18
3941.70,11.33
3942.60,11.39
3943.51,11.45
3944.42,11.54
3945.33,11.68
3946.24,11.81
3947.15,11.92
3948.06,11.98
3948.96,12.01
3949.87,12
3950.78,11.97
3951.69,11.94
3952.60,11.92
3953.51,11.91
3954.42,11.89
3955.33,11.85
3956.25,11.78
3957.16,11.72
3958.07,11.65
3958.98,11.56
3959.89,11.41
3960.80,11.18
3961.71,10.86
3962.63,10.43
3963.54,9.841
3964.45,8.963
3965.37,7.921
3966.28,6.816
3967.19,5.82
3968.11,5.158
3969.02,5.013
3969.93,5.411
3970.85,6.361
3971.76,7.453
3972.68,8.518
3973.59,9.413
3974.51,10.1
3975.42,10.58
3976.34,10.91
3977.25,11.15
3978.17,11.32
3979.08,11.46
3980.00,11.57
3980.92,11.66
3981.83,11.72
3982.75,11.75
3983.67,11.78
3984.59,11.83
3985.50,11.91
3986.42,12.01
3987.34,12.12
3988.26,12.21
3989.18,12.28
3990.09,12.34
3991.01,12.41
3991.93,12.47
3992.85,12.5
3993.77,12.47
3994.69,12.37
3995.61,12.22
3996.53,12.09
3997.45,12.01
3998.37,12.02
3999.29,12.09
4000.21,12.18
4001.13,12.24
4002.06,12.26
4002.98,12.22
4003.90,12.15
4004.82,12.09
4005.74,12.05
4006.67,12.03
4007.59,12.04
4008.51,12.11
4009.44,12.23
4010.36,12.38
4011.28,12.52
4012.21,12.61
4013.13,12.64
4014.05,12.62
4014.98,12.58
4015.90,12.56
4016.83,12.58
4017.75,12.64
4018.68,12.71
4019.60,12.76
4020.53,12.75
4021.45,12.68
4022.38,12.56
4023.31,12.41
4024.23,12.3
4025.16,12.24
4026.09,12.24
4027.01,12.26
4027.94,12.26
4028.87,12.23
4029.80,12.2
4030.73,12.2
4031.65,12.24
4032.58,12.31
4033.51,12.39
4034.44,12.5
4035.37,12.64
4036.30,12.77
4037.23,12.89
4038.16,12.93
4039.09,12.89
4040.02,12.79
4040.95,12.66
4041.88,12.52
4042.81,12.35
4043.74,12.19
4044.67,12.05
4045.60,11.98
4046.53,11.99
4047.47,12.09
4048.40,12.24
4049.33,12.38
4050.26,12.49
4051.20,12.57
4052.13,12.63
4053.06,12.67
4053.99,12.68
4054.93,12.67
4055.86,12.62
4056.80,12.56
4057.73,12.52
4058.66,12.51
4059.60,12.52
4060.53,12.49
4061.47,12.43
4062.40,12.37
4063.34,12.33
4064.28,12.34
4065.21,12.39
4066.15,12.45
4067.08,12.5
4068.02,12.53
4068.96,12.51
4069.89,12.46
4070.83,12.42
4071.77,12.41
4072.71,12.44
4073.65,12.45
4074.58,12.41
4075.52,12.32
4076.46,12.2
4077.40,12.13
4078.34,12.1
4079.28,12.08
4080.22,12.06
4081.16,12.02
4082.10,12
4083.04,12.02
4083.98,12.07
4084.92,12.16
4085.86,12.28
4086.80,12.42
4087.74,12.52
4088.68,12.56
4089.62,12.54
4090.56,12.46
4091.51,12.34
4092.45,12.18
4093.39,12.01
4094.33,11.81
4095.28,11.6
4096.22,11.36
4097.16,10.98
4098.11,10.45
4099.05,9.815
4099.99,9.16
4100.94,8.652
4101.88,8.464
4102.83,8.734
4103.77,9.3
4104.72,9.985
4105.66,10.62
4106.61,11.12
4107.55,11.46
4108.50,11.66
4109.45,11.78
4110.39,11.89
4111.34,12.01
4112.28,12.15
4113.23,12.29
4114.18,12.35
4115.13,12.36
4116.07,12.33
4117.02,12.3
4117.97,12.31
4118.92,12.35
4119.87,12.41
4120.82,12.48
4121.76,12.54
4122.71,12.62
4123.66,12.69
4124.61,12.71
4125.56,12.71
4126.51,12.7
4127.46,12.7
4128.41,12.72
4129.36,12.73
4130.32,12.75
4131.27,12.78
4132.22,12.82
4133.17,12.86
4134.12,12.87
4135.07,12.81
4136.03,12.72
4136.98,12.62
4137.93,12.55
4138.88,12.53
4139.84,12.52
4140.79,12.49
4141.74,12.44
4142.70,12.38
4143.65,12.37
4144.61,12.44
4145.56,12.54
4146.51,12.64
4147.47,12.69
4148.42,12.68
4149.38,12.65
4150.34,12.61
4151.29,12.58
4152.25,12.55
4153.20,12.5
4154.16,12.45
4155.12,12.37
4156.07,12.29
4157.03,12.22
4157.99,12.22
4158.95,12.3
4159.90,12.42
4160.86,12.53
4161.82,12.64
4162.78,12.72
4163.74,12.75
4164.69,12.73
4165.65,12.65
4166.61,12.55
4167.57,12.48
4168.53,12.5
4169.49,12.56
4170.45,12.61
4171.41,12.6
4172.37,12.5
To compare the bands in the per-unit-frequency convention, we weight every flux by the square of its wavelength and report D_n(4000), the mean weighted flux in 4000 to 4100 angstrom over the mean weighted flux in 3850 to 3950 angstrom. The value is 1.2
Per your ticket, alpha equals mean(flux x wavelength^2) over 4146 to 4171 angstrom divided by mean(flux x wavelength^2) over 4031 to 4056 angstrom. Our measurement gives 1.1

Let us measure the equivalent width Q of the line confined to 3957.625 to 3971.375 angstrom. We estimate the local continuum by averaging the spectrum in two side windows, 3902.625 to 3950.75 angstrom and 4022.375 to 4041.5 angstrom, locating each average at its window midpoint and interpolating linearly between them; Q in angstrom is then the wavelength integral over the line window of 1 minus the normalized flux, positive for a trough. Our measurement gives 3.29 angstrom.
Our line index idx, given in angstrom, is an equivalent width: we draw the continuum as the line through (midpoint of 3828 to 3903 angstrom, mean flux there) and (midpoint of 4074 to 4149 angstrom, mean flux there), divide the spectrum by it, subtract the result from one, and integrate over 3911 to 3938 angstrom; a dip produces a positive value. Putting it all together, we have 2.9 angstrom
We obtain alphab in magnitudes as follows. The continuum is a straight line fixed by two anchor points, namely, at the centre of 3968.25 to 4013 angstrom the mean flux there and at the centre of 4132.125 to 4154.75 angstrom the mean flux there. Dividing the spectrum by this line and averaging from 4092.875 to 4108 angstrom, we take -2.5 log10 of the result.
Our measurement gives 0.18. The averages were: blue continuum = 11.3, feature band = 10.4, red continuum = 12.6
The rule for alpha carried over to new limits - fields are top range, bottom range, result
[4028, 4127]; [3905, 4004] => 1.20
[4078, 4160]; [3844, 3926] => 1.20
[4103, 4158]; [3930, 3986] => 1.36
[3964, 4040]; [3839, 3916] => 1.10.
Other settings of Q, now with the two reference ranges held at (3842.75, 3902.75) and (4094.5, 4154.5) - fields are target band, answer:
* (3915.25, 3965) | 3.83 angstrom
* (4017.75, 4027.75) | -0.75 angstrom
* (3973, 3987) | 0.26 angstrom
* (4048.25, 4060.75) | -0.87 angstrom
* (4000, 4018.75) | -1.25 angstrom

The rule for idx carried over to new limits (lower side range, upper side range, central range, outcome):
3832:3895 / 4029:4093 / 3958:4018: 3.5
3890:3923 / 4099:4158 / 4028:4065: -2.1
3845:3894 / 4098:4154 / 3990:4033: -2.8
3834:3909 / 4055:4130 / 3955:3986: 4.0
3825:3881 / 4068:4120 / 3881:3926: 0.6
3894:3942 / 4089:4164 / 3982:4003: -2.1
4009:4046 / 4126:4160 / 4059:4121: 3.5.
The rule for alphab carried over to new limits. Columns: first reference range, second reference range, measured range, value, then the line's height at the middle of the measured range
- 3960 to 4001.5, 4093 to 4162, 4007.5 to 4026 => -0.15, 10.9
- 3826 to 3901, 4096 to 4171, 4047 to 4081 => -0.06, 11.7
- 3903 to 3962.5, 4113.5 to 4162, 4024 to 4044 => -0.07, 11.6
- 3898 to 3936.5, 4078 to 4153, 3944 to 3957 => -0.11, 10.7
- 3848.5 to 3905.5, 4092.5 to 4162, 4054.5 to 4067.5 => -0.06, 11.8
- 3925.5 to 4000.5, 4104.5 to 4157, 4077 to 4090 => -0.04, 11.8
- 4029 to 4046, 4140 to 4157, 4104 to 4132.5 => 0.03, 12.5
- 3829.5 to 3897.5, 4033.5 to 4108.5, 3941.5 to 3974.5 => 0.11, 11.3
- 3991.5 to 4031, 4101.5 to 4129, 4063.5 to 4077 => -0.03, 12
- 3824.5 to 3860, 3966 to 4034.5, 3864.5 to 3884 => -0.07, 10.8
